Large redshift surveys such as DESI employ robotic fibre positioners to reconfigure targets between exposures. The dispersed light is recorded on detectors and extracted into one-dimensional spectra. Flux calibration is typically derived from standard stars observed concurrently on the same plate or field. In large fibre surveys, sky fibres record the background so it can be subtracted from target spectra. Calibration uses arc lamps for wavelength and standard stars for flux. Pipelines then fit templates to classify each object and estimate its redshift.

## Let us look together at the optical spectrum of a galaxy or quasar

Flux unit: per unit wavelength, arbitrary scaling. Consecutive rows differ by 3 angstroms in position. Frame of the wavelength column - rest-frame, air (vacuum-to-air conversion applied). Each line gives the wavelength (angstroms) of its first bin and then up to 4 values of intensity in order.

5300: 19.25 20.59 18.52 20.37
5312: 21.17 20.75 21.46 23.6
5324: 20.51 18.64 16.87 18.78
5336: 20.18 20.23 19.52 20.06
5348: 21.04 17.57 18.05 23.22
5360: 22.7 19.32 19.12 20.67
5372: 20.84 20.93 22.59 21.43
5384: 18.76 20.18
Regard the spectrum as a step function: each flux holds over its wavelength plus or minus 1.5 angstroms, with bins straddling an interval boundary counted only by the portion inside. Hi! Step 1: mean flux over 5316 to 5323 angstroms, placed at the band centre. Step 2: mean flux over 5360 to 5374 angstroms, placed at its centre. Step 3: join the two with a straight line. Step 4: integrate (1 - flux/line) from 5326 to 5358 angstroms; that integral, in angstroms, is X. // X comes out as 2.8 angstroms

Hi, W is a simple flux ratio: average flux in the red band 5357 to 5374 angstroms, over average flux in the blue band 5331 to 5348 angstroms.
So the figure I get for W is 1.1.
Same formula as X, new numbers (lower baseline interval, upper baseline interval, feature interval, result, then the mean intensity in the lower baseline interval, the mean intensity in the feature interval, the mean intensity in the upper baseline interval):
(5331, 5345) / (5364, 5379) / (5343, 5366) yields 0.0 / 19.6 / 20.2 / 20.7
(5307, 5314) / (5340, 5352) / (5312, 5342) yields 0.1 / 20.6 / 20.1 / 19.7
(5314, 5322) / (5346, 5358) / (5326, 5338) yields 1.3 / 21.9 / 18.7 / 19.8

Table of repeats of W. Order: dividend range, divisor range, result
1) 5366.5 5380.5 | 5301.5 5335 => 1.05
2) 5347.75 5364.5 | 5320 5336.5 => 1.03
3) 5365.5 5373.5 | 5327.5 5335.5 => 1.12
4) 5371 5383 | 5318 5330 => 1.04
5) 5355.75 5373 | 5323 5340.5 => 1.09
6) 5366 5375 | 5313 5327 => 0.97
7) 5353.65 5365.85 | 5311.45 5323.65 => 0.96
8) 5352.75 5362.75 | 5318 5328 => 1.00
